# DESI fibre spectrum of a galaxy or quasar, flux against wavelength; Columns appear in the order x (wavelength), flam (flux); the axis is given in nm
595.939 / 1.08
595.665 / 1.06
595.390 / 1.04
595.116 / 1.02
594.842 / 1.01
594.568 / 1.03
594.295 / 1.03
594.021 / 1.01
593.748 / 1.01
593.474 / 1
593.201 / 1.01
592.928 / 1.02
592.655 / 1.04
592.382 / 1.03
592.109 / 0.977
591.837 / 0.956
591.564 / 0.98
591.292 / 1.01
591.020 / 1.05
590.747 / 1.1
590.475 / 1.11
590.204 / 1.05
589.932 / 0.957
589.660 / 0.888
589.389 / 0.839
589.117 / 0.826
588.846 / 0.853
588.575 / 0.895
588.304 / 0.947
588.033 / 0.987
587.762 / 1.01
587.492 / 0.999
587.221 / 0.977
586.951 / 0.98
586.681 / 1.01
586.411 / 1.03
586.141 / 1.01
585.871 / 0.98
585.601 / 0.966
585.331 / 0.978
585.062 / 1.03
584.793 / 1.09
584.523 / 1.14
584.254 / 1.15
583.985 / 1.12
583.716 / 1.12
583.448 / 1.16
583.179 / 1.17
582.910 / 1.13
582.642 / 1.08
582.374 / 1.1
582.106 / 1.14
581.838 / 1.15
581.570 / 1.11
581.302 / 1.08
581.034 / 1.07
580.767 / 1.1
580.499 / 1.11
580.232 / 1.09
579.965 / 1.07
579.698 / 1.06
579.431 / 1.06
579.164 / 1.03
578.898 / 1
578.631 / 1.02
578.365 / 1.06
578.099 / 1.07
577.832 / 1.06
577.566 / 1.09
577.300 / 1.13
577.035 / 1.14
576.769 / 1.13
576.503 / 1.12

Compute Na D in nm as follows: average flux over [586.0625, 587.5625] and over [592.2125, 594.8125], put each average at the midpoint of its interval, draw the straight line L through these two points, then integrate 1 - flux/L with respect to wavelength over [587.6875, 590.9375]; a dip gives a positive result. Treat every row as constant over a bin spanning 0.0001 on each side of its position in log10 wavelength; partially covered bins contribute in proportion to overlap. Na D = 0.168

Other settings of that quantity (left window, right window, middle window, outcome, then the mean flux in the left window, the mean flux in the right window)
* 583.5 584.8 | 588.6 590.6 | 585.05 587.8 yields 0.13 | 1.13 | 0.929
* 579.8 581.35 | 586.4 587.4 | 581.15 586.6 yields -0.24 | 1.09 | 0.996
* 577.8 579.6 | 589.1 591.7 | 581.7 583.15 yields -0.14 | 1.04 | 0.988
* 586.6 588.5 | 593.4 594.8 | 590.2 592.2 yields -0.05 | 0.984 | 1.02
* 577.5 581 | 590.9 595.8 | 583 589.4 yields 0.15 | 1.06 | 1.02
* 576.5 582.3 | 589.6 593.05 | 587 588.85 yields 0.13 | 1.09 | 1.02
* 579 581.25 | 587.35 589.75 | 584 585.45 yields -0.14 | 1.07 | 0.917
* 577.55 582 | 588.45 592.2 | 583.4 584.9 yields -0.15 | 1.07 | 0.964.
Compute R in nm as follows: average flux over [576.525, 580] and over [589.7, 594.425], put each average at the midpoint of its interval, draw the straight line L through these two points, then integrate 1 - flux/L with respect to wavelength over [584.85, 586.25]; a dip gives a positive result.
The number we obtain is 0.06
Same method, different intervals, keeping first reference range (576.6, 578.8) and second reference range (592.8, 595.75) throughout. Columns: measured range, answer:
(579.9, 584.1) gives -0.17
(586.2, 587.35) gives 0.06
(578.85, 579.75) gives 0.03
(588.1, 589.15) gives 0.15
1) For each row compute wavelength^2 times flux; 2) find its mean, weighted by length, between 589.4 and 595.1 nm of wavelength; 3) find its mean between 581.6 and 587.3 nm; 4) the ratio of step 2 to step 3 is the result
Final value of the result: 0.97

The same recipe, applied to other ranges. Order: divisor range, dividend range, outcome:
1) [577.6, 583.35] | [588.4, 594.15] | 0.94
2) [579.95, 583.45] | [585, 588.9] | 0.90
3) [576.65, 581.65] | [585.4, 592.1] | 0.94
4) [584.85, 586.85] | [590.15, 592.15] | 1.05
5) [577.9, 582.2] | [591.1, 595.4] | 0.98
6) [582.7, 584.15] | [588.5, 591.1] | 0.86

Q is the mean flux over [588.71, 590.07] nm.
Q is 0.873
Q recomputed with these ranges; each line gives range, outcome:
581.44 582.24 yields 1.13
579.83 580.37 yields 1.08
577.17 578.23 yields 1.09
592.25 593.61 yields 1.02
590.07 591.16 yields 1.08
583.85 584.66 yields 1.14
